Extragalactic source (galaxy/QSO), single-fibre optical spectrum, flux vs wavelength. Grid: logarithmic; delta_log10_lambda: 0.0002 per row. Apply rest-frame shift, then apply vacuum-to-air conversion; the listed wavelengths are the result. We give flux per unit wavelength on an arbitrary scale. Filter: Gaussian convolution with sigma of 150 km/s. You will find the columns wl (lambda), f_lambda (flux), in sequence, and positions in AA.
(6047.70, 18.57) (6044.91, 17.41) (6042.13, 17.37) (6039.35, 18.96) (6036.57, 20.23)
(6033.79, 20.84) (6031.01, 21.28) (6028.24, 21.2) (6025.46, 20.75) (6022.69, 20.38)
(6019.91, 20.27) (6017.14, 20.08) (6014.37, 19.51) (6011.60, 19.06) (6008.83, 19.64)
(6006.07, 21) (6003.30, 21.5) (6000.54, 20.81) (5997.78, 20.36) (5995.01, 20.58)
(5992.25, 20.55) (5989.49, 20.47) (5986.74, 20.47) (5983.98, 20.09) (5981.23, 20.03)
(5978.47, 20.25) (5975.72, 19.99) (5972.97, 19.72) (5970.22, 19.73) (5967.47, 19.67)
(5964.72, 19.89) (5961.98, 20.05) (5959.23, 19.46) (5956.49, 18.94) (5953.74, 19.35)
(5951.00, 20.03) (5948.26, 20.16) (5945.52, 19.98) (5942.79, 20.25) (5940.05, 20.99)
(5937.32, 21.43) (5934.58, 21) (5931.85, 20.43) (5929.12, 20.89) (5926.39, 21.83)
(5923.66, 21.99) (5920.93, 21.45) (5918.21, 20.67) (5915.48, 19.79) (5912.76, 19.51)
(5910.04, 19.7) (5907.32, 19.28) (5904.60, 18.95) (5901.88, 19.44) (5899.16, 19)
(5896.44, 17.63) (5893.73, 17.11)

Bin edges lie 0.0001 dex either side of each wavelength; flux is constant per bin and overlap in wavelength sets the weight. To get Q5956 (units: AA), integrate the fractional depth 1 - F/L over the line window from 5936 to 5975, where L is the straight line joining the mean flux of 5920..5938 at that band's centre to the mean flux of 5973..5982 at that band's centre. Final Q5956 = 1.2 AA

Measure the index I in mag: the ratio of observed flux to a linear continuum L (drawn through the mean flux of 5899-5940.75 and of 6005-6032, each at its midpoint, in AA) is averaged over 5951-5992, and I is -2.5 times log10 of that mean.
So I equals 0.025 mag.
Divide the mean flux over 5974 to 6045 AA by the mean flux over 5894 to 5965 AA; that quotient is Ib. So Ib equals 1.0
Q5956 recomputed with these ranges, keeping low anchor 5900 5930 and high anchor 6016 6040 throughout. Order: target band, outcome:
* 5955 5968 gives 0.5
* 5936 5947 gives -0.2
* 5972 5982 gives 0.2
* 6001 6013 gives 0.1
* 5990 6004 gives -0.2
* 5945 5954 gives 0.2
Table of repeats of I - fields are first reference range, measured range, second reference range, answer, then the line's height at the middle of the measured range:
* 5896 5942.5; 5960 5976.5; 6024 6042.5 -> 0.02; 20.3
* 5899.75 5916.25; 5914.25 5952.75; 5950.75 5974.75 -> -0.07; 19.5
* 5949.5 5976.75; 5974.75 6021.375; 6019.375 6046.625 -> -0.03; 19.8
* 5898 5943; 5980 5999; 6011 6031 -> 0.00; 20.3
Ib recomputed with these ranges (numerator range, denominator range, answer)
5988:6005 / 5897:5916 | 1.07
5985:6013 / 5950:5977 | 1.04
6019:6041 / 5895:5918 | 1.06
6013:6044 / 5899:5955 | 0.99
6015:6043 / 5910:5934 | 0.97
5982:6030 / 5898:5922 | 1.03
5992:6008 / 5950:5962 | 1.07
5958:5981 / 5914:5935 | 0.95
